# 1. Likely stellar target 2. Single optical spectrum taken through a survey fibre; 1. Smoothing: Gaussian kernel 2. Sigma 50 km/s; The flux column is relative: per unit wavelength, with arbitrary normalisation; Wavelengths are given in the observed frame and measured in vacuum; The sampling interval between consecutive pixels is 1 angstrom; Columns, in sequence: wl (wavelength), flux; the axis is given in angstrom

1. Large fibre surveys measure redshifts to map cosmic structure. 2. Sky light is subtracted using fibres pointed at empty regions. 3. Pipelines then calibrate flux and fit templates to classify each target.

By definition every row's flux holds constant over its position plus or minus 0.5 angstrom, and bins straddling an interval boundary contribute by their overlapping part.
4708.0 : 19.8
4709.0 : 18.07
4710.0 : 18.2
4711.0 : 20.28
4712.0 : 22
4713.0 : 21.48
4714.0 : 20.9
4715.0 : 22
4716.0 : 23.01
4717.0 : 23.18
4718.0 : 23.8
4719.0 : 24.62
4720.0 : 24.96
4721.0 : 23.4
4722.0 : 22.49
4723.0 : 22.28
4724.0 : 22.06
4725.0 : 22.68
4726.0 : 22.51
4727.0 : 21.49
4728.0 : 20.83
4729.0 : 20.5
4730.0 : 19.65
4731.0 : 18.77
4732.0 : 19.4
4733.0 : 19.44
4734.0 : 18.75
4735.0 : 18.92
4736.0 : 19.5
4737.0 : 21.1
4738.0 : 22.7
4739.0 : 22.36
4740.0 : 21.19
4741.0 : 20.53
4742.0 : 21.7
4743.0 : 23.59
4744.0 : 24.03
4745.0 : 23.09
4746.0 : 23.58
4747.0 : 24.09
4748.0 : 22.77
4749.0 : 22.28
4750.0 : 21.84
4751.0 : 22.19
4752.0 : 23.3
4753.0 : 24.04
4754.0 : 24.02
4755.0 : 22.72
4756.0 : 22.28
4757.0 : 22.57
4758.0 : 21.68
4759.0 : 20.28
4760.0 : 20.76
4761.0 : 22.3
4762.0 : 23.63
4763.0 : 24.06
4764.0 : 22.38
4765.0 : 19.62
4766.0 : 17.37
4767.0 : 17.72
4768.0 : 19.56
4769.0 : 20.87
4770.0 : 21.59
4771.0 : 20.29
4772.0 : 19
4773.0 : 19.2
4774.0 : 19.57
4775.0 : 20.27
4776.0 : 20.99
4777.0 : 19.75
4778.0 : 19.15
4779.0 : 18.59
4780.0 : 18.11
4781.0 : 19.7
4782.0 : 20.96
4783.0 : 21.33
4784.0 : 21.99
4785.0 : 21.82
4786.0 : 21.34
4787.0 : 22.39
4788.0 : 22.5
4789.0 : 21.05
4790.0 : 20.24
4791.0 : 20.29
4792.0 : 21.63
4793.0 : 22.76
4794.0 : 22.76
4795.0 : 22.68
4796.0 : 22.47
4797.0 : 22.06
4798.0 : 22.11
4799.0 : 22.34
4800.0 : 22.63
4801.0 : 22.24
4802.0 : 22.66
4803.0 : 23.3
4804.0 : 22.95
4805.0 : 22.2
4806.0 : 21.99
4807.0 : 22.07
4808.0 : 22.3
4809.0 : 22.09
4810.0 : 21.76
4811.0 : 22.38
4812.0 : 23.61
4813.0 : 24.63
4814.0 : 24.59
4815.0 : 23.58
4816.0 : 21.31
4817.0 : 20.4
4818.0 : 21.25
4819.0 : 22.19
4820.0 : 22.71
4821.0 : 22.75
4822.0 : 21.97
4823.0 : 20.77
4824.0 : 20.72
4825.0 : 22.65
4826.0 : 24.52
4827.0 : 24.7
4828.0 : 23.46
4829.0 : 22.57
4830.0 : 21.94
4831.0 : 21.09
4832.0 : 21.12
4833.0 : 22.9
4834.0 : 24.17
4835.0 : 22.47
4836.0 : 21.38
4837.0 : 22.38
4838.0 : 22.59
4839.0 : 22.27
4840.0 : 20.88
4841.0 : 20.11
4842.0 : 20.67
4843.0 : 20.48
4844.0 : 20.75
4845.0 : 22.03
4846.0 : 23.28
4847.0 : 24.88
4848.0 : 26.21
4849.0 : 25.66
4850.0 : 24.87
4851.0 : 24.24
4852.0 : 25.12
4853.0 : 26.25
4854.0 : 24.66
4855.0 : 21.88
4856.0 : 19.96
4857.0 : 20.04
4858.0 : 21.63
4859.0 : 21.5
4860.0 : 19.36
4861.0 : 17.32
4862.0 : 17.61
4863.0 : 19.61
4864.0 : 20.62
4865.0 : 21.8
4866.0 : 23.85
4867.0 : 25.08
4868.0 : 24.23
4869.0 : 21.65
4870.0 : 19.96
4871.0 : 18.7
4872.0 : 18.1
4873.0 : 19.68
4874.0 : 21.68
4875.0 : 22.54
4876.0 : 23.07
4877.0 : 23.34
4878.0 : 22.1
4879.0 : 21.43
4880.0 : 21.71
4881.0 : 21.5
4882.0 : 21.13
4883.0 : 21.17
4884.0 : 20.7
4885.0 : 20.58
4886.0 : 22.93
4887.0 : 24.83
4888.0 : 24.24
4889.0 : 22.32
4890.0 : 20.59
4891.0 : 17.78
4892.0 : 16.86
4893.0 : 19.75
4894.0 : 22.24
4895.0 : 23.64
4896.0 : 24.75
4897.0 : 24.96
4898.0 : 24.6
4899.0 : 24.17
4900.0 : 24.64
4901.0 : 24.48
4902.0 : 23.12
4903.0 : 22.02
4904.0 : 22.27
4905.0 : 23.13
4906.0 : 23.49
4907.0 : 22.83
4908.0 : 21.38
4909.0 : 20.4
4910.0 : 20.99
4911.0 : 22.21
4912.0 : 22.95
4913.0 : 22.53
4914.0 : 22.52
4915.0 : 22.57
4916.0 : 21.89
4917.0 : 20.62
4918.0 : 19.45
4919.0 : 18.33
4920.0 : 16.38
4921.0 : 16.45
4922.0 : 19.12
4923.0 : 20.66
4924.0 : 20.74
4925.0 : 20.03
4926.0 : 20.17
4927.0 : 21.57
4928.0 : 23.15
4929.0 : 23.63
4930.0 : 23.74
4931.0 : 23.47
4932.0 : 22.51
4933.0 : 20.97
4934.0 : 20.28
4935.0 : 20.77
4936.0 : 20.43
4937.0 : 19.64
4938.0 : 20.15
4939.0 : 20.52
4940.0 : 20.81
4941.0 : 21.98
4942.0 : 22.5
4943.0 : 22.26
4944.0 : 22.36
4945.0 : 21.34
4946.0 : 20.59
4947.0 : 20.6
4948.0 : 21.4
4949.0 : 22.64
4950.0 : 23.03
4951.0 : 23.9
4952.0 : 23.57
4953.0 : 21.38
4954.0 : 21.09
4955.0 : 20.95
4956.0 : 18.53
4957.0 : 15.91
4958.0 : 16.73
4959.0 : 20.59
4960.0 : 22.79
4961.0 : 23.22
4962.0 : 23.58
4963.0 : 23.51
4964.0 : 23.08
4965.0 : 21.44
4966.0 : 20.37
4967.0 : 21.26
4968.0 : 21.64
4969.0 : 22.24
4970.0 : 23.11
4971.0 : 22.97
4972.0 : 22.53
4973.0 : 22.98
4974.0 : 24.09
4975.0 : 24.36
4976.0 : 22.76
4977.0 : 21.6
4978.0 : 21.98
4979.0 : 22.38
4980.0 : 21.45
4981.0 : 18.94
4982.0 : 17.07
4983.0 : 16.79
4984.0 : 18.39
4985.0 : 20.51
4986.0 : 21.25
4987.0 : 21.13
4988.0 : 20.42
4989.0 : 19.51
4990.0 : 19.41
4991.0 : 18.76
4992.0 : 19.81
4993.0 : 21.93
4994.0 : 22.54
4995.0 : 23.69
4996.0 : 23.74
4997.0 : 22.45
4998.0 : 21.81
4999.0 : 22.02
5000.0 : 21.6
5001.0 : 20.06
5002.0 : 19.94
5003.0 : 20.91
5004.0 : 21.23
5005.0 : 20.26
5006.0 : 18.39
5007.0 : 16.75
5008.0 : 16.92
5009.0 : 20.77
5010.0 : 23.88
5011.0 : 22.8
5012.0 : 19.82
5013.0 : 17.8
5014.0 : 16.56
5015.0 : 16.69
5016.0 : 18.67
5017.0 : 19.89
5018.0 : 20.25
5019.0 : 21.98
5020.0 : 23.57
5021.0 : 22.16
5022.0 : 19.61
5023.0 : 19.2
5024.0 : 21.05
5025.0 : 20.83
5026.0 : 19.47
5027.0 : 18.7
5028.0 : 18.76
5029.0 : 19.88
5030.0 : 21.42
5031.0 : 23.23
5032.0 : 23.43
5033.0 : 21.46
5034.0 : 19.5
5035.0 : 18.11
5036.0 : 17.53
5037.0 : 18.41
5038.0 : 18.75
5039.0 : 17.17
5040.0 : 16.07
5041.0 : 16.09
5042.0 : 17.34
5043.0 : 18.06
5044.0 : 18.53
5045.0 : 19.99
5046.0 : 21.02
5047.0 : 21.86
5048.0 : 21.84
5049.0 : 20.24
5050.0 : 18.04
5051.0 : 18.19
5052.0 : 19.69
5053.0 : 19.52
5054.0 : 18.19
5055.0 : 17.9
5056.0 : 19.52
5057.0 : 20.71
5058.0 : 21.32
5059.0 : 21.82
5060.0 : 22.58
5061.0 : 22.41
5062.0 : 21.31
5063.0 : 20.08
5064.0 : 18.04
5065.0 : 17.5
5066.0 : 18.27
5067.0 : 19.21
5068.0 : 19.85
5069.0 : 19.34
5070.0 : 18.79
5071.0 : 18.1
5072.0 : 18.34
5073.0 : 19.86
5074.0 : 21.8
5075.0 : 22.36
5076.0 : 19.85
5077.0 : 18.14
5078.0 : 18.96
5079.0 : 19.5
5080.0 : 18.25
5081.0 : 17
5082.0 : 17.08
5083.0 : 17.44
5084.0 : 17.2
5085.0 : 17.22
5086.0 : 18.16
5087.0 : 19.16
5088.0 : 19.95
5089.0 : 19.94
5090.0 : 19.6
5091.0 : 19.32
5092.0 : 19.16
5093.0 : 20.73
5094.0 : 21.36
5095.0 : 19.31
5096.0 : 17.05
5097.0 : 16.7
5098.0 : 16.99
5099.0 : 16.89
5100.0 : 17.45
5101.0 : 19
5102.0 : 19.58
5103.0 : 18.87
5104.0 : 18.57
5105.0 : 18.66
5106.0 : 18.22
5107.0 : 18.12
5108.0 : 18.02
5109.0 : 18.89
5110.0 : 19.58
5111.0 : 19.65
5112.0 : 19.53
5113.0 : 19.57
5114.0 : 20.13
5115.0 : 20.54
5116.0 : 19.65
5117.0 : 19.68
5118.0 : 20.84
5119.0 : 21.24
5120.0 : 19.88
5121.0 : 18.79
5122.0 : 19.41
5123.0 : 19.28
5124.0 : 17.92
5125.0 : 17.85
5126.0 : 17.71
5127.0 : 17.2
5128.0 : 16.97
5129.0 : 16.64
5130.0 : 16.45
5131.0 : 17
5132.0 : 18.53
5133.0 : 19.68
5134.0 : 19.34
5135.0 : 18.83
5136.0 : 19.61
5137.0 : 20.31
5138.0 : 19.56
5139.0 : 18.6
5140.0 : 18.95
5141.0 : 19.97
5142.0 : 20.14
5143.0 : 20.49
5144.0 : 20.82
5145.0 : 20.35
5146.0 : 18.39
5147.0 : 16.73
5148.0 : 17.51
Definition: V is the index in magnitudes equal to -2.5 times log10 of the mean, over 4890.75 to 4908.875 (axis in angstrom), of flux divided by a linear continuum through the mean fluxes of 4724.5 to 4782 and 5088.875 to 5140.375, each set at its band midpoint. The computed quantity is -0.12 mag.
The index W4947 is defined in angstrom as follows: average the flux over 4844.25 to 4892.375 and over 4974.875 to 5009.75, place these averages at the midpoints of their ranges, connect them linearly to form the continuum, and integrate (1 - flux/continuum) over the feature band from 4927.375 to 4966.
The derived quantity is -0.9 angstrom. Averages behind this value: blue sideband 21.9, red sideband 20.6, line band 21.5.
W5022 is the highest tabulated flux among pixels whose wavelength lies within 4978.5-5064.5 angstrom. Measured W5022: 23.88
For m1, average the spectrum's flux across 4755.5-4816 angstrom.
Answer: 21.5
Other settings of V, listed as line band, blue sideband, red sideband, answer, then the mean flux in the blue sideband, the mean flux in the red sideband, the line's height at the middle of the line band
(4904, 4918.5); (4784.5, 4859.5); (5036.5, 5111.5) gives -0.035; 22.4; 19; 21.2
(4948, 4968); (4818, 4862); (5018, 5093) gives -0.034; 22.3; 19.5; 20.8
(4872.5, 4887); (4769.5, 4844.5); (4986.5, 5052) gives -0.032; 21.7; 20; 21.2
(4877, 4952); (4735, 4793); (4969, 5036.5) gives -0.040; 21.3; 20.7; 20.9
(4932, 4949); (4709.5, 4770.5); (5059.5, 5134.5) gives -0.051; 21.7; 18.9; 20.2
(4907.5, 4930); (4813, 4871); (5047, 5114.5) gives 0.020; 22.2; 19.2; 21.3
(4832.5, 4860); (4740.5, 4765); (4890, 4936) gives -0.030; 22.6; 21.6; 22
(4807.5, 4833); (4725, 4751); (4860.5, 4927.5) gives -0.049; 21.4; 21.5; 21.5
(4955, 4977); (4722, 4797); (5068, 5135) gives -0.103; 21.3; 18.8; 19.8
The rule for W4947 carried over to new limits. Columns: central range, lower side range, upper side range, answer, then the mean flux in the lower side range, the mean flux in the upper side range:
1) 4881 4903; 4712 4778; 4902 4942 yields -1.1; 21.6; 21.2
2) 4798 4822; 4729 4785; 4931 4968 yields -1.5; 21.1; 21.3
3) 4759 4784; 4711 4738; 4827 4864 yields 1.7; 21.5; 22.2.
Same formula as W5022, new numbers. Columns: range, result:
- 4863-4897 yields 25.08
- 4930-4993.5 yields 24.36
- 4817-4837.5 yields 24.7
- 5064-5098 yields 22.36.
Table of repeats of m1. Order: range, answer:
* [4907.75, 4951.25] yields 21.2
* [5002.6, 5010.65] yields 19.9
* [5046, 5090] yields 19.4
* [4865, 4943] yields 21.7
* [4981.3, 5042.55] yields 20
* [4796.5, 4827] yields 22.5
